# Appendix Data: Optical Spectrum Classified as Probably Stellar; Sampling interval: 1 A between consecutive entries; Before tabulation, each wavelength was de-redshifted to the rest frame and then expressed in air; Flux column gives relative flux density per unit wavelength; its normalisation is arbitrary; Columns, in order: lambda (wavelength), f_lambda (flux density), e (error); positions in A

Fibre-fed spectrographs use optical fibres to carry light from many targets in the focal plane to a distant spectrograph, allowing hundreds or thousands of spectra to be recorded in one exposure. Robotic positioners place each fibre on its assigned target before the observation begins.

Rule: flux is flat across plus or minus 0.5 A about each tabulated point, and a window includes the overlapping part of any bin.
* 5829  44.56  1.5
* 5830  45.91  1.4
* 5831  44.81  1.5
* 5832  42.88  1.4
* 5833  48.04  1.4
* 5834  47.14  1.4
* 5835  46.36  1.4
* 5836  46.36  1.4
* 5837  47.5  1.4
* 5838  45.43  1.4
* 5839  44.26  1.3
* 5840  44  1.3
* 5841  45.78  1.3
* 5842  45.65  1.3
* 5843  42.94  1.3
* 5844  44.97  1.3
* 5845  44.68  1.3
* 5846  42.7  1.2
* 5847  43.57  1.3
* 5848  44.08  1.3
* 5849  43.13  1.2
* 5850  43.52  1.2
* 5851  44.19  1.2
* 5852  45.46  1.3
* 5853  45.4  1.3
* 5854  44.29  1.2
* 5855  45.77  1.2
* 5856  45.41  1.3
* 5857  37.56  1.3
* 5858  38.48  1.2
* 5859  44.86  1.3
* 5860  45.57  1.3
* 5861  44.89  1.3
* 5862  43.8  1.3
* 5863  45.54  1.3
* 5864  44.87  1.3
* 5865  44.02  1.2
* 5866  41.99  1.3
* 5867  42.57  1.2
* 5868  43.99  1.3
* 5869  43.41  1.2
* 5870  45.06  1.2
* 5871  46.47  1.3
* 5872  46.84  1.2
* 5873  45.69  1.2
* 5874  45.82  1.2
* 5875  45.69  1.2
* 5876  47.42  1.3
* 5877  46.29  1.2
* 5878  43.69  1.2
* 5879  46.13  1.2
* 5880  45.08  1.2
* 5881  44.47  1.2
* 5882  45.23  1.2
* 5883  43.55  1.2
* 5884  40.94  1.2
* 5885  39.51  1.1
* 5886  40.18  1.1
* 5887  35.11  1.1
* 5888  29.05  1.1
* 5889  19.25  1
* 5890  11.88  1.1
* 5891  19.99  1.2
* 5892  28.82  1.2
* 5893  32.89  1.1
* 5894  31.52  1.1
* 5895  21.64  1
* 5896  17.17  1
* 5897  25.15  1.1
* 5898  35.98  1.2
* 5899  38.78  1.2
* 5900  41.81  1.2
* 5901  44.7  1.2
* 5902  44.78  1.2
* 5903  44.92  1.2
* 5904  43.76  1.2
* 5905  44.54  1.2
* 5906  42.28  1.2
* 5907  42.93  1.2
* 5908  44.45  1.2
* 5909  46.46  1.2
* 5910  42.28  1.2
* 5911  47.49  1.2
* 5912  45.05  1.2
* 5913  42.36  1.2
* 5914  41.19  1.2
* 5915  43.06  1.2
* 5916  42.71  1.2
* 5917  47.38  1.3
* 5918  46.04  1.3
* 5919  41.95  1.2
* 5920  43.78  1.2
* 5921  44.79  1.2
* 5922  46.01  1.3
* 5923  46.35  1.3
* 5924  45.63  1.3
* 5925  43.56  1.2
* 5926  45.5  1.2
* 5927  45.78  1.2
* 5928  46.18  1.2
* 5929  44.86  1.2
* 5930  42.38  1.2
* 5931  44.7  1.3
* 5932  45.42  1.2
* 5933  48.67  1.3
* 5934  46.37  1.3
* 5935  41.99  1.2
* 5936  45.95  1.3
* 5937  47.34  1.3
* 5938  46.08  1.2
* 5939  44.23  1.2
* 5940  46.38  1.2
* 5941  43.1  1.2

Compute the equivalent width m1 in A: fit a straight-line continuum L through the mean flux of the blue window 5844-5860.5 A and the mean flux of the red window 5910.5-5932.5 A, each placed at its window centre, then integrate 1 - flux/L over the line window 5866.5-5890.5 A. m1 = 1.7 A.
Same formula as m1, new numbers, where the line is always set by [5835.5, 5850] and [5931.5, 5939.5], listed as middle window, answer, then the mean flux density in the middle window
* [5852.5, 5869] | 0.4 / 43.7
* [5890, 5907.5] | 4.1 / 34.7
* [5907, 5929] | 0.4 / 44.6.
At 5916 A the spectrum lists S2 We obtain 42.71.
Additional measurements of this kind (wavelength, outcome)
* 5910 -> 42.28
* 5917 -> 47.38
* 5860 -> 45.57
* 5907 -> 42.93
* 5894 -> 31.52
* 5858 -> 38.48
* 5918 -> 46.04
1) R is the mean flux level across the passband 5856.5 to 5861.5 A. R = 42.3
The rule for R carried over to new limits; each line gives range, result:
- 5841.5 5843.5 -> 44.3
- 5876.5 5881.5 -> 45.1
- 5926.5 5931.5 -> 44.8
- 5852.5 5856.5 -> 45.2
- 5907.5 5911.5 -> 45.2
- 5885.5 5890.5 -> 27.1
